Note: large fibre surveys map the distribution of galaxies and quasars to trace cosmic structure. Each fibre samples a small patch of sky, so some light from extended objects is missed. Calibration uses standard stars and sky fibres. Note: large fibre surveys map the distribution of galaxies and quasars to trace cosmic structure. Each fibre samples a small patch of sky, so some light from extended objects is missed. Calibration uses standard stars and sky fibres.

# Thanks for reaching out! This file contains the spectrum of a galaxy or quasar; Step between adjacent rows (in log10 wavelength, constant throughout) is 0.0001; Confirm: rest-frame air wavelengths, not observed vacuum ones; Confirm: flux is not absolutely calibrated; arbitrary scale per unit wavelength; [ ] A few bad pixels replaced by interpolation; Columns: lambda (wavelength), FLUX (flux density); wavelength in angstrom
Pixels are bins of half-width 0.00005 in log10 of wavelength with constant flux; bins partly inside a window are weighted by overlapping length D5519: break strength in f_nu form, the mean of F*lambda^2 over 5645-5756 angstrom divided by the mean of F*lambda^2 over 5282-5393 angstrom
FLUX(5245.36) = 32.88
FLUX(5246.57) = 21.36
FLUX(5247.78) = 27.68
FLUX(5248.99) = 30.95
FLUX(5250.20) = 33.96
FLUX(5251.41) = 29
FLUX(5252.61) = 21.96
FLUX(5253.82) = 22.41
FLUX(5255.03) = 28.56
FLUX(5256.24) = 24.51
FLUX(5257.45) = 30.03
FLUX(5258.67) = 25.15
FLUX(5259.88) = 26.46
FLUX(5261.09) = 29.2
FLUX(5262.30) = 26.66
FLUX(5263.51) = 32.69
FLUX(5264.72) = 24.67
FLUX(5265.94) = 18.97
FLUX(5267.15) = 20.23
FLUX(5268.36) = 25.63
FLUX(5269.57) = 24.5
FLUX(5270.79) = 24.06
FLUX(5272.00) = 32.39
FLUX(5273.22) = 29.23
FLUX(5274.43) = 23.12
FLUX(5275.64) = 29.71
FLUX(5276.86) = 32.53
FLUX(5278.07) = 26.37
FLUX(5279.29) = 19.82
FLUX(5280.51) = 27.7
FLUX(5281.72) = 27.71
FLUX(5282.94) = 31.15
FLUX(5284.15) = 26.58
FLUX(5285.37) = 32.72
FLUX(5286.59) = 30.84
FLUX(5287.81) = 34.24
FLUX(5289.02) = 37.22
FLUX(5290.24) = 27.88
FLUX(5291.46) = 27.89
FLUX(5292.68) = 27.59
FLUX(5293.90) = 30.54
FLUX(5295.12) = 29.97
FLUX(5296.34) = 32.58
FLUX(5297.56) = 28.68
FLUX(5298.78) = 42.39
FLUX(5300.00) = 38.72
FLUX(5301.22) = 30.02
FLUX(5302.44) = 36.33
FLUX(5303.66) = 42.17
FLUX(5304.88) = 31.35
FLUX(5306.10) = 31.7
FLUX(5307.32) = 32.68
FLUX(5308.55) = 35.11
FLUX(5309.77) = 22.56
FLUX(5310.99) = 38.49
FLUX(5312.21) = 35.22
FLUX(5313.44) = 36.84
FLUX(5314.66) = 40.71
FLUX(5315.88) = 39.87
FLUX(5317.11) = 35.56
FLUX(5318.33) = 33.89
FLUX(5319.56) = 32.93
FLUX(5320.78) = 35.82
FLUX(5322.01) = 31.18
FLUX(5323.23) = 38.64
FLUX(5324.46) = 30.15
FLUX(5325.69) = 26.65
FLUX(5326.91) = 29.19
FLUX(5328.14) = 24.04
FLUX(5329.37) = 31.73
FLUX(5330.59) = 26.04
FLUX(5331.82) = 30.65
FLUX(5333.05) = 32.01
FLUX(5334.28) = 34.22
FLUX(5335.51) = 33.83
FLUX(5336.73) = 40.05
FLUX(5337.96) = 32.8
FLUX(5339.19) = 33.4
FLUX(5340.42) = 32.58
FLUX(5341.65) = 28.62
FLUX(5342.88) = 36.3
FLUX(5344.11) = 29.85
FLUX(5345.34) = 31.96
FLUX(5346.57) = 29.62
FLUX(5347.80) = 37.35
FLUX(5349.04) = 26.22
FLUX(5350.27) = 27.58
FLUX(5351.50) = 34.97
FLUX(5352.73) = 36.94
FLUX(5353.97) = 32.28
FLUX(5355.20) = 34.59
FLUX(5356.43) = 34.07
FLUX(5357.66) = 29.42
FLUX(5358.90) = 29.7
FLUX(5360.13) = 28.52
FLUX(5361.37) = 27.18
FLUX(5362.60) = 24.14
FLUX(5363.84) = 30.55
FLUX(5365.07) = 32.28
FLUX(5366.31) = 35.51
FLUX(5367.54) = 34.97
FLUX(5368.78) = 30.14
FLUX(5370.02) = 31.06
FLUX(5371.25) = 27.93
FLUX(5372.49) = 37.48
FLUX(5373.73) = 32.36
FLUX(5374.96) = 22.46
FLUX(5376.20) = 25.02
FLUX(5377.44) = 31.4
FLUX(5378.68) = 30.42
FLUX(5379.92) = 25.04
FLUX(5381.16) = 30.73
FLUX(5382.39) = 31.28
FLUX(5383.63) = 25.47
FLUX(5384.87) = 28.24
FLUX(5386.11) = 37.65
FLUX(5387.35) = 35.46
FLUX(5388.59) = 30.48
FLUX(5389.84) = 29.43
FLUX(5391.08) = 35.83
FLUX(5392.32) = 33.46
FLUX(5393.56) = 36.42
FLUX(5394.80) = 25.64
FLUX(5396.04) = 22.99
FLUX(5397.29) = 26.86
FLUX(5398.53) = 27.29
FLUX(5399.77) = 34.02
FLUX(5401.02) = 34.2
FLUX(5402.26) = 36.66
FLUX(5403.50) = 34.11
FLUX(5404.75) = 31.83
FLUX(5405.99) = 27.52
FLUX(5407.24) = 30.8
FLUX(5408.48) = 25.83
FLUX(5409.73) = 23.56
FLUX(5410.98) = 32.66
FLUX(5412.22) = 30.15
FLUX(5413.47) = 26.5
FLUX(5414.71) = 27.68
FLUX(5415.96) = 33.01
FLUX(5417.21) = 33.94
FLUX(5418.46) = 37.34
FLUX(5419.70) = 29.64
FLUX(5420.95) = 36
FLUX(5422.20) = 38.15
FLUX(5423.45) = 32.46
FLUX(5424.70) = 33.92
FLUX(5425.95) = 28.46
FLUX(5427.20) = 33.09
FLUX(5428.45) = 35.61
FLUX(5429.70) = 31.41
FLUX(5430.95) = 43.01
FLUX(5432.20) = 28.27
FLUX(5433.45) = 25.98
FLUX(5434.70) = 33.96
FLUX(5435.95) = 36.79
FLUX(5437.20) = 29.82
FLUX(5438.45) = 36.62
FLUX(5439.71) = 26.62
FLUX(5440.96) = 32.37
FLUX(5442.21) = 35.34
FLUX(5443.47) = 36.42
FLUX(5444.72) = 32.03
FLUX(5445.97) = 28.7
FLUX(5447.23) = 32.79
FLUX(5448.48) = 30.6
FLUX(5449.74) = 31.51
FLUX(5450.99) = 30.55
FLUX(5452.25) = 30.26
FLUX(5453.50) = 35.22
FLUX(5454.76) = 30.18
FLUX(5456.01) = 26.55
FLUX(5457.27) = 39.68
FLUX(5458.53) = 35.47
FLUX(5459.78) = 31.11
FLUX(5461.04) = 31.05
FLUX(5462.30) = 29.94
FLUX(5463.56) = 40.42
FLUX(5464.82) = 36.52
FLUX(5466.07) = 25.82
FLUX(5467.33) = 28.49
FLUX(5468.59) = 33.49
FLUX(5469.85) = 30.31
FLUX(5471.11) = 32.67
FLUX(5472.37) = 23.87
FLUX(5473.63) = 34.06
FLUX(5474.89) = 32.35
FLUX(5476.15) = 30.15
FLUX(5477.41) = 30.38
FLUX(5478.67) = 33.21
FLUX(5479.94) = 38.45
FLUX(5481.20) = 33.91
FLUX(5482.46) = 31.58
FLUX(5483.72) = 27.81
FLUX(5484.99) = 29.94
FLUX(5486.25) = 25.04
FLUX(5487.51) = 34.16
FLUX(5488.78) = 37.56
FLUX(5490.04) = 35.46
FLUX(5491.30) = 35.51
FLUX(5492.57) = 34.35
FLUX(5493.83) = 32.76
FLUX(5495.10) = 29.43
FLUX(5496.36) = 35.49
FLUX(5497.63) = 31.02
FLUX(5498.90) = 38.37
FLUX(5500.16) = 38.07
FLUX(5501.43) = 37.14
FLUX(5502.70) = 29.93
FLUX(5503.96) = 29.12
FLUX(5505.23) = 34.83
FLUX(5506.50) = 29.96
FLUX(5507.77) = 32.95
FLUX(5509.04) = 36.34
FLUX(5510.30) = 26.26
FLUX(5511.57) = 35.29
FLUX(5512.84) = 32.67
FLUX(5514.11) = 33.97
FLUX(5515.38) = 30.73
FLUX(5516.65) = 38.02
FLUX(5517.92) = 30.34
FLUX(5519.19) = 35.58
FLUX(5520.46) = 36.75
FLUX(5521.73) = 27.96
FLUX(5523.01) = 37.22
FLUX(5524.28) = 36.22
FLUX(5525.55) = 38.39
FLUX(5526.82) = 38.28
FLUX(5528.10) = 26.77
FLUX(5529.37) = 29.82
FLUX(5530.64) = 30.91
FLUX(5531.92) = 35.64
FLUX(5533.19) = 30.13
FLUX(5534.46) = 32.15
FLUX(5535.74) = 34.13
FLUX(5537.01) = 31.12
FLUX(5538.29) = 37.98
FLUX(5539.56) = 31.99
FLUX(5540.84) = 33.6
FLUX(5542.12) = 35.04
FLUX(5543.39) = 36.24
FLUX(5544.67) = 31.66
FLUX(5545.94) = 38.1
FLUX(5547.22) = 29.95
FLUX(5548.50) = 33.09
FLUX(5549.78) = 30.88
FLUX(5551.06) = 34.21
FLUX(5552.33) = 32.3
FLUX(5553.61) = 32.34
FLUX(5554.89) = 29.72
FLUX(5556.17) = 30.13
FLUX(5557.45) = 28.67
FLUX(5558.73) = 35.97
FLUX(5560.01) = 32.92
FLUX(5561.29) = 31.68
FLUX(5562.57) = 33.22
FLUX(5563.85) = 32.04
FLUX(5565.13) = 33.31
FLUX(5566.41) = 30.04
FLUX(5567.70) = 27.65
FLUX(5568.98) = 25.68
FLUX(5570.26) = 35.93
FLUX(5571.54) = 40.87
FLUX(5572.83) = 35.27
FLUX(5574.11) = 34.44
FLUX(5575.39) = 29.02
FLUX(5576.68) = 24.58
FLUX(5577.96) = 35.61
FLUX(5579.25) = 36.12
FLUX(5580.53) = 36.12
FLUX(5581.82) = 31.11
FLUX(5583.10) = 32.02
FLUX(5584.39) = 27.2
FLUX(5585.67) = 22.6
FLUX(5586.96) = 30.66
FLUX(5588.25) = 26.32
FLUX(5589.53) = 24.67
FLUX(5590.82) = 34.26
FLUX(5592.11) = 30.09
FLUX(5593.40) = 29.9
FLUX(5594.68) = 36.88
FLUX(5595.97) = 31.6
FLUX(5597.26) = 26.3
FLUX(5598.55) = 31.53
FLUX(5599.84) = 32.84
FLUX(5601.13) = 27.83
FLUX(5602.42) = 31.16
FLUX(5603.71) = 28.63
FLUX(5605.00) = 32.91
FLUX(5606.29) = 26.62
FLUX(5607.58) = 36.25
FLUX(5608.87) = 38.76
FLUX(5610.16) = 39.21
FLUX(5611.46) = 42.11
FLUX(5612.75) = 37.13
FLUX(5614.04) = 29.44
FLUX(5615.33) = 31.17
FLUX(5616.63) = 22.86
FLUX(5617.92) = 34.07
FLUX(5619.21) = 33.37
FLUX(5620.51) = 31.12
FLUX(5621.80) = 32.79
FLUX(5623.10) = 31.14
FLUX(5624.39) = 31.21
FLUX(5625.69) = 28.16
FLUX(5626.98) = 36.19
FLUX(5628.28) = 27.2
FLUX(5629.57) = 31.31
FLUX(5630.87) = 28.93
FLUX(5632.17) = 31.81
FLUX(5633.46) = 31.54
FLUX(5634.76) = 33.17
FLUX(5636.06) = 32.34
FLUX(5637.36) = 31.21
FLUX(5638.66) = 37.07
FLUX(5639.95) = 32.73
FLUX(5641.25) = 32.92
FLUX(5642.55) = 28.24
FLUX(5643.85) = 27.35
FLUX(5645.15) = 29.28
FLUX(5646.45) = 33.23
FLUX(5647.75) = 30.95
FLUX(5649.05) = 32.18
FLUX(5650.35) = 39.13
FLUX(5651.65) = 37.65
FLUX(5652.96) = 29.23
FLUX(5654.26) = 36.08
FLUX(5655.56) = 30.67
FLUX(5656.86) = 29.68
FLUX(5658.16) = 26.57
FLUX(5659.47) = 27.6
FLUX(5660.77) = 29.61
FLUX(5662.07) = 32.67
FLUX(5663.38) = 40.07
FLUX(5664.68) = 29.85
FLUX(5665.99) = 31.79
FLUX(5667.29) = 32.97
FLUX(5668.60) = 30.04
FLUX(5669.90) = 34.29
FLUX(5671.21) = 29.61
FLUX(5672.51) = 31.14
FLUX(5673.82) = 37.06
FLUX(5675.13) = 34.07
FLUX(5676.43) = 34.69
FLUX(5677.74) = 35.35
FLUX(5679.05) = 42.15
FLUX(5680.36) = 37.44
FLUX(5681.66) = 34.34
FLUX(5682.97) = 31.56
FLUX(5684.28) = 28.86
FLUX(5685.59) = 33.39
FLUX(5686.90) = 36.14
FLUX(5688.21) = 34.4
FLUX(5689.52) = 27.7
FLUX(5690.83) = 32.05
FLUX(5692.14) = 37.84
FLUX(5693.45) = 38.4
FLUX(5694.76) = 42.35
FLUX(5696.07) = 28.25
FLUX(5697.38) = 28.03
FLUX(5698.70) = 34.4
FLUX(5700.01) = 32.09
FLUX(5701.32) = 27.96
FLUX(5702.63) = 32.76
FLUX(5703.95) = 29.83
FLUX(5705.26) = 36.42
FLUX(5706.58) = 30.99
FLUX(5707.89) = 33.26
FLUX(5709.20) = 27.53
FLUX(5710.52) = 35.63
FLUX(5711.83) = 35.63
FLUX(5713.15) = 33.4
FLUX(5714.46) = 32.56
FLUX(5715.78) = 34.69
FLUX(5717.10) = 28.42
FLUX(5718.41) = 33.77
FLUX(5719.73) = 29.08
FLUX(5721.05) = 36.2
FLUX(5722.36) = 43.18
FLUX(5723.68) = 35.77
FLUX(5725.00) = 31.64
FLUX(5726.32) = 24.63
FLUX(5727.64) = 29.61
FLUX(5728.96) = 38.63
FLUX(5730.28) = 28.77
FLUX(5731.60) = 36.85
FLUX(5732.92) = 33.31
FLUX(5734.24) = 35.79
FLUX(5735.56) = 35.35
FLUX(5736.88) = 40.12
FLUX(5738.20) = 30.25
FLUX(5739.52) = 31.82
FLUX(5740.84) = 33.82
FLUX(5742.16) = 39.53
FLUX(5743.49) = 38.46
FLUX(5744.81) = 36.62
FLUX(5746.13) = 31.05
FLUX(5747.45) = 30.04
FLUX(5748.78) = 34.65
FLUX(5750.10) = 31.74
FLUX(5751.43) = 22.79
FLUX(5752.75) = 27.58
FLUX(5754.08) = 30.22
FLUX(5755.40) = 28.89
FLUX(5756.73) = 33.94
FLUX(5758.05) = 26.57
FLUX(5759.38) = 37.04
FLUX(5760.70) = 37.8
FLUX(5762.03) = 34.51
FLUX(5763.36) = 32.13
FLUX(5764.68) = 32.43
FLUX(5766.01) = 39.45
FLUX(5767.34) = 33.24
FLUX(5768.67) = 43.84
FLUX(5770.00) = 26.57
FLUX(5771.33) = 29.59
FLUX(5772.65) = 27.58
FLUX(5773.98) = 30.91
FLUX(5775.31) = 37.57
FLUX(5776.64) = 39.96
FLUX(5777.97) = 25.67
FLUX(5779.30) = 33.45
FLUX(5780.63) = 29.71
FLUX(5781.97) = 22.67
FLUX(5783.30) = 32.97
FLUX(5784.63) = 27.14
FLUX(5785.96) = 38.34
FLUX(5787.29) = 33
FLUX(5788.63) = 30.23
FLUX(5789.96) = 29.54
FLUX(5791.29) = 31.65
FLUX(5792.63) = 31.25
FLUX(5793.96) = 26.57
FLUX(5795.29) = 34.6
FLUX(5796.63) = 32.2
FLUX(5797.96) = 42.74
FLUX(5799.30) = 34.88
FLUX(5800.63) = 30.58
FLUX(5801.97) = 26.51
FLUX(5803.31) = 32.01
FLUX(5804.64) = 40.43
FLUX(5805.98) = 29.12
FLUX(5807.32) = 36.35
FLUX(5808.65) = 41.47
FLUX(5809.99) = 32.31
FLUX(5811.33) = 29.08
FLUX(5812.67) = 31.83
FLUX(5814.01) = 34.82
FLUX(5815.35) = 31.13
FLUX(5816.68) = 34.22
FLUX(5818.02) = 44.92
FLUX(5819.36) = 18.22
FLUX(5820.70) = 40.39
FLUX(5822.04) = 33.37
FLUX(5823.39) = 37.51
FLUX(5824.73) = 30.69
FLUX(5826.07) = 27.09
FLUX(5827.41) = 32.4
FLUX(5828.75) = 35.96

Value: 1.2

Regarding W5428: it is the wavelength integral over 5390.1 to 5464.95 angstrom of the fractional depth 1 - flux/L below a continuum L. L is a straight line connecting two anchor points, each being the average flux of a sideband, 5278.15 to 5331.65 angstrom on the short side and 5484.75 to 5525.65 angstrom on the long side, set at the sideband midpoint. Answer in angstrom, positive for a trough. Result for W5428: 2.1 angstrom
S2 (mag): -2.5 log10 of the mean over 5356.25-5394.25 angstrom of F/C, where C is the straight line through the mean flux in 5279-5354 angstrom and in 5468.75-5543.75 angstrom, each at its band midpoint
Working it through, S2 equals 0.06 mag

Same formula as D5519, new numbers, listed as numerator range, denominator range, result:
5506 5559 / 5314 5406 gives 1.12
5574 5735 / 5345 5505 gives 1.11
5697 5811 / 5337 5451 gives 1.19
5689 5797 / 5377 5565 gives 1.11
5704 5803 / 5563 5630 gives 1.09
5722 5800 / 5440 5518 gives 1.12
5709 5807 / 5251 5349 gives 1.26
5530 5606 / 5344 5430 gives 1.09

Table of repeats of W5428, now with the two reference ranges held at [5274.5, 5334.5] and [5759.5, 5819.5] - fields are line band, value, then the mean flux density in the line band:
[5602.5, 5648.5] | 0.77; 32.1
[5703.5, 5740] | -0.61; 33.4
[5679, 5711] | -0.41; 33.2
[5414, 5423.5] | -0.40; 33.5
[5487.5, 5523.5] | -1.48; 33.7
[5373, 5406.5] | 1.68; 30.5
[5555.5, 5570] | 0.59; 31.2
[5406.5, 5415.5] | 1.09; 28.2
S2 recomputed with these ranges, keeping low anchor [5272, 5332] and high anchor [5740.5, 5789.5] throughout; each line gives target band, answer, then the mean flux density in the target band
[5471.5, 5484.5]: 0.015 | 31.6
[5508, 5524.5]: -0.049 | 33.6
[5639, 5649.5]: 0.042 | 31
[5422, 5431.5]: -0.077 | 34.3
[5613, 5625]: 0.042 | 31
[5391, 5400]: 0.072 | 29.8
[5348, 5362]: 0.021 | 31.2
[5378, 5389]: 0.046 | 30.6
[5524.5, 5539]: -0.040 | 33.3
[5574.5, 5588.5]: 0.065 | 30.3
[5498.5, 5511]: -0.039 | 33.2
